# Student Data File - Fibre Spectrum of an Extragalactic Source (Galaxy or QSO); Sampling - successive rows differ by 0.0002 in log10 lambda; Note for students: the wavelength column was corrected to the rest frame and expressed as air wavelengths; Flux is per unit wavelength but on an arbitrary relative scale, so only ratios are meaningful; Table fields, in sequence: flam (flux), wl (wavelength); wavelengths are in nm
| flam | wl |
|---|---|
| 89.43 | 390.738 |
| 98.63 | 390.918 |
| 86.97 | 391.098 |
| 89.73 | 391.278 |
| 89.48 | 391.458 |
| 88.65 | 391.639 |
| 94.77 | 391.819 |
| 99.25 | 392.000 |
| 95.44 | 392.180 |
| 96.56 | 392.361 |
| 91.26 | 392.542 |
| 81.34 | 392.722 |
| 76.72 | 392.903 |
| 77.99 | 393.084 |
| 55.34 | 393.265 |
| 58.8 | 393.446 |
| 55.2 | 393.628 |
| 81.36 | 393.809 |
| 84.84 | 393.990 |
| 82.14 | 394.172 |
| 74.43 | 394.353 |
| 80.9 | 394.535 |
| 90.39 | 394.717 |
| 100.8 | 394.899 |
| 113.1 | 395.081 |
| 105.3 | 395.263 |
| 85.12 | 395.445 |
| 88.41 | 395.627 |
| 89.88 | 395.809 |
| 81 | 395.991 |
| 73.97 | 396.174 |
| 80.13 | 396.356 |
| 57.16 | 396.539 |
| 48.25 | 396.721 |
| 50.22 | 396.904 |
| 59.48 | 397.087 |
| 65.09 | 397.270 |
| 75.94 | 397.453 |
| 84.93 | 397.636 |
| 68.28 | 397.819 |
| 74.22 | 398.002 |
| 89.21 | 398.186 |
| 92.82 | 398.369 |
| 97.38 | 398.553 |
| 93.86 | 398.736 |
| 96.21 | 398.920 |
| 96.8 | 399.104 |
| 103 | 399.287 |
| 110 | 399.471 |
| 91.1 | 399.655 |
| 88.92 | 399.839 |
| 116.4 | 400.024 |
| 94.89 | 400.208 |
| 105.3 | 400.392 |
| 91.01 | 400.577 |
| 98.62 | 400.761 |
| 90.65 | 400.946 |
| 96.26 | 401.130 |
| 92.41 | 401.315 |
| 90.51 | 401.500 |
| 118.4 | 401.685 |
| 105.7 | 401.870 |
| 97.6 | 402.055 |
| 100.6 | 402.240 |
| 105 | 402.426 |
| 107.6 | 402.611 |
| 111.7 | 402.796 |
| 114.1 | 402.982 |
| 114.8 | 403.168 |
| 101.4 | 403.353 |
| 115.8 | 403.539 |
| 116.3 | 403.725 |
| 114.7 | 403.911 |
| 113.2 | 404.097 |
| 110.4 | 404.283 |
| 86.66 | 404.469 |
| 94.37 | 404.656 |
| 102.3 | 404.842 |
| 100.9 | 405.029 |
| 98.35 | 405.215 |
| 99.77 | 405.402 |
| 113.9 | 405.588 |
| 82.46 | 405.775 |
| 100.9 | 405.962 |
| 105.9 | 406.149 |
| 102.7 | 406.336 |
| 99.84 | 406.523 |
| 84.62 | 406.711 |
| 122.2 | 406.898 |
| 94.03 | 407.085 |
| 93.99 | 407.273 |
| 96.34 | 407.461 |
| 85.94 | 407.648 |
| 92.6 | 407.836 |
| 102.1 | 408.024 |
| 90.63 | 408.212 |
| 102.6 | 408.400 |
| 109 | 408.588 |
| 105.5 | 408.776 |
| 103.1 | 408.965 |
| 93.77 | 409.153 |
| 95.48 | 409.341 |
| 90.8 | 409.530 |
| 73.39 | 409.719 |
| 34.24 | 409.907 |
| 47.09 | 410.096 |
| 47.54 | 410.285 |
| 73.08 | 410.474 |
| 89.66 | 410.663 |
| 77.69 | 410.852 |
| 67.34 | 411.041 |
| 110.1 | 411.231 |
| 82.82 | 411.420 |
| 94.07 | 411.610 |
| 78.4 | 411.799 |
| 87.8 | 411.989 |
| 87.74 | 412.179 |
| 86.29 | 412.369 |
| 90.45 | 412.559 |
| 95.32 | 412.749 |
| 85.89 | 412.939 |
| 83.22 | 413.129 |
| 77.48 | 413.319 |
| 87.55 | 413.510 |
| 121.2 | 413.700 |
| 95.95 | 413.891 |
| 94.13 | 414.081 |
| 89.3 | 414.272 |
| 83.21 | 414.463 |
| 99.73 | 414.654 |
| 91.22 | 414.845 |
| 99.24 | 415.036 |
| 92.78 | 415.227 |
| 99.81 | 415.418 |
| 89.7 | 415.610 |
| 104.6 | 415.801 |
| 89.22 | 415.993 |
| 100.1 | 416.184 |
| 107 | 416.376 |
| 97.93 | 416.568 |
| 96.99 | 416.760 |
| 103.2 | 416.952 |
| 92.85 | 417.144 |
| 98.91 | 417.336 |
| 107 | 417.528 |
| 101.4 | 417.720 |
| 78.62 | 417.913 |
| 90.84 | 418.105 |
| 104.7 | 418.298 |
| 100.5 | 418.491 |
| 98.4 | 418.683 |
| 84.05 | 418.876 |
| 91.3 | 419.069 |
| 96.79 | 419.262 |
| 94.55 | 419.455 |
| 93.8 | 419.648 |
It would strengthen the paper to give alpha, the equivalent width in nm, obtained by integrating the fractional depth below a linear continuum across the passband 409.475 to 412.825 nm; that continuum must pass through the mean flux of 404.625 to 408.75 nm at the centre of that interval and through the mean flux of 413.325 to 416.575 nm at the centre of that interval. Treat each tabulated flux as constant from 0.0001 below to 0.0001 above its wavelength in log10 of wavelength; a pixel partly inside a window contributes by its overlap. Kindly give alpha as 0.66 nm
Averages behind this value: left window 99.1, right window 96.1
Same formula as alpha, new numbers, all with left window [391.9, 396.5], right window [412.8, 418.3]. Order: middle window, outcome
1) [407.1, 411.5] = 0.30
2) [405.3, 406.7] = -0.15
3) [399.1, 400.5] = -0.23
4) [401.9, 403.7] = -0.40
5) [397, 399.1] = 0.09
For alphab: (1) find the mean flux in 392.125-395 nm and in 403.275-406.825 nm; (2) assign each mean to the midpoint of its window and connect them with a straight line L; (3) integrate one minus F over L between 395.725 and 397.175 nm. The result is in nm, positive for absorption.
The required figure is 0.31 nm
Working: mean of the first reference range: 80.1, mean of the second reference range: 102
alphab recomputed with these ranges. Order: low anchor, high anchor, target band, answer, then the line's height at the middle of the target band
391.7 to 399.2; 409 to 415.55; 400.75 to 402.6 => -0.376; 83.1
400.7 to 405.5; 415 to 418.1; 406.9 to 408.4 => 0.083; 102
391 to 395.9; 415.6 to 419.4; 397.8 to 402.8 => -0.481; 88.9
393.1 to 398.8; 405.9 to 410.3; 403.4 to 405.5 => -0.417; 87.4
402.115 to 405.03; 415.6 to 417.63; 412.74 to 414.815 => 0.185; 101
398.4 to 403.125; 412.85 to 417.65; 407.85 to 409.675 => -0.007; 97.8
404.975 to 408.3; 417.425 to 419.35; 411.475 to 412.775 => 0.118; 96.9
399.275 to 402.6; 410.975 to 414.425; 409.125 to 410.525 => 0.367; 92.3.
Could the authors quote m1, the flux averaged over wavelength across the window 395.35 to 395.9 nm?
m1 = 88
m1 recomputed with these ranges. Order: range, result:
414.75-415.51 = 95.8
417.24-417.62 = 103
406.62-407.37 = 98.7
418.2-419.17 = 95.8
